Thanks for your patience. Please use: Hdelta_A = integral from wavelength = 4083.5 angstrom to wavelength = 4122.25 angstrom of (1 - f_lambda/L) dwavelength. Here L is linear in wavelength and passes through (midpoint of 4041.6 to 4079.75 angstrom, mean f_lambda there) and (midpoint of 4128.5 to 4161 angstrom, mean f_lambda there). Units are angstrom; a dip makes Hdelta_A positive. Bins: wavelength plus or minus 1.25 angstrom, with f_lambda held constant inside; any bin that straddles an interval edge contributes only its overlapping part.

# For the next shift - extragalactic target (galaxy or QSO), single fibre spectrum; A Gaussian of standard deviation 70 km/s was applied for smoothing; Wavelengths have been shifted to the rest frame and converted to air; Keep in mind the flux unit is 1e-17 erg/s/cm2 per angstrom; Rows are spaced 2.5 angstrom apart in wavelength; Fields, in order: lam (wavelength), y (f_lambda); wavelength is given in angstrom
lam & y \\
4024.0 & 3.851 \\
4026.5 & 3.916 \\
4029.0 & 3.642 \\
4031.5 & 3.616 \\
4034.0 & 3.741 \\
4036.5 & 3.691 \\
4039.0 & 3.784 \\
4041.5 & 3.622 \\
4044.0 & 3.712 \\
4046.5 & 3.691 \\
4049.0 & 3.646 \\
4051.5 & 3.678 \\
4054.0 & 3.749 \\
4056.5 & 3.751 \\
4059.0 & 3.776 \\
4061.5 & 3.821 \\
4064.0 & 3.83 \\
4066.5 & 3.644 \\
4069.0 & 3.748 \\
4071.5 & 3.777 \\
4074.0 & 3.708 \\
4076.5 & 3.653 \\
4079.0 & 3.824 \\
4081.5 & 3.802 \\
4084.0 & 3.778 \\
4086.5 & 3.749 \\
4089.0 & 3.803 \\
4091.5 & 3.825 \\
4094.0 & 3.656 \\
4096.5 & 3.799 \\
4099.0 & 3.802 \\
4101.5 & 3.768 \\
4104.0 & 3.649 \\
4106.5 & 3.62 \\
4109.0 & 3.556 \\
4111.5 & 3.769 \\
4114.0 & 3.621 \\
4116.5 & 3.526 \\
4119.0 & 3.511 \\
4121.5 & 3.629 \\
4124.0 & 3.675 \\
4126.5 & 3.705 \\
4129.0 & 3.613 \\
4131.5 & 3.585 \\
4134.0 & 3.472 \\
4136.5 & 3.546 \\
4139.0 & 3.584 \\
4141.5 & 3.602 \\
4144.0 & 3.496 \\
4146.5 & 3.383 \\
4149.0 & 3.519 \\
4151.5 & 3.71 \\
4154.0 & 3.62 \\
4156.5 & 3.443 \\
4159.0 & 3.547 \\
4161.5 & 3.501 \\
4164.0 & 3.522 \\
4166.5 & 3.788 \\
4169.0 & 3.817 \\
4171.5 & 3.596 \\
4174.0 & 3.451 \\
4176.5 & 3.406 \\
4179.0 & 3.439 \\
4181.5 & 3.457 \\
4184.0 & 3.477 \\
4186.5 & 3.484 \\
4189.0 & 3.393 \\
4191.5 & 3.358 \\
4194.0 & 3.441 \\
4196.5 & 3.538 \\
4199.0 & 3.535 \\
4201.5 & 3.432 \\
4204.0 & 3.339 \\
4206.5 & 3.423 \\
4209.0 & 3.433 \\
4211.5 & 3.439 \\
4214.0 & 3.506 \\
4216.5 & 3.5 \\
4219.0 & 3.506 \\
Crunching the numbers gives -0.6 angstrom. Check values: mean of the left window 3.73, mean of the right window 3.55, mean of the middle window 3.69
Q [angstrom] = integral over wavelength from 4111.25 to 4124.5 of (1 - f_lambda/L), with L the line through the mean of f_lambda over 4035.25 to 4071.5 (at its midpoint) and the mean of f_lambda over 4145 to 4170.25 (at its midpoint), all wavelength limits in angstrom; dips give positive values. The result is 0.11 angstrom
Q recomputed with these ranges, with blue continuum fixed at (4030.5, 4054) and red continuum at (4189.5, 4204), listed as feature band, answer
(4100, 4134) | -0.5 angstrom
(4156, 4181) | -0.4 angstrom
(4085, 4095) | -0.4 angstrom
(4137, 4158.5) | -0.1 angstrom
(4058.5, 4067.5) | -0.3 angstrom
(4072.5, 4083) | -0.3 angstrom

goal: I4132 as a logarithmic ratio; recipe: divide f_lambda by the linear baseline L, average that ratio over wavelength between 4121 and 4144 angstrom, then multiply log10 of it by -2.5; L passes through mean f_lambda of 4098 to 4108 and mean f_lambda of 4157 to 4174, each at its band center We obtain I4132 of 0.02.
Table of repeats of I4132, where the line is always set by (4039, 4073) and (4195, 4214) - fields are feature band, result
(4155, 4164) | 0.01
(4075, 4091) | -0.03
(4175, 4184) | 0.02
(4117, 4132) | 0.00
